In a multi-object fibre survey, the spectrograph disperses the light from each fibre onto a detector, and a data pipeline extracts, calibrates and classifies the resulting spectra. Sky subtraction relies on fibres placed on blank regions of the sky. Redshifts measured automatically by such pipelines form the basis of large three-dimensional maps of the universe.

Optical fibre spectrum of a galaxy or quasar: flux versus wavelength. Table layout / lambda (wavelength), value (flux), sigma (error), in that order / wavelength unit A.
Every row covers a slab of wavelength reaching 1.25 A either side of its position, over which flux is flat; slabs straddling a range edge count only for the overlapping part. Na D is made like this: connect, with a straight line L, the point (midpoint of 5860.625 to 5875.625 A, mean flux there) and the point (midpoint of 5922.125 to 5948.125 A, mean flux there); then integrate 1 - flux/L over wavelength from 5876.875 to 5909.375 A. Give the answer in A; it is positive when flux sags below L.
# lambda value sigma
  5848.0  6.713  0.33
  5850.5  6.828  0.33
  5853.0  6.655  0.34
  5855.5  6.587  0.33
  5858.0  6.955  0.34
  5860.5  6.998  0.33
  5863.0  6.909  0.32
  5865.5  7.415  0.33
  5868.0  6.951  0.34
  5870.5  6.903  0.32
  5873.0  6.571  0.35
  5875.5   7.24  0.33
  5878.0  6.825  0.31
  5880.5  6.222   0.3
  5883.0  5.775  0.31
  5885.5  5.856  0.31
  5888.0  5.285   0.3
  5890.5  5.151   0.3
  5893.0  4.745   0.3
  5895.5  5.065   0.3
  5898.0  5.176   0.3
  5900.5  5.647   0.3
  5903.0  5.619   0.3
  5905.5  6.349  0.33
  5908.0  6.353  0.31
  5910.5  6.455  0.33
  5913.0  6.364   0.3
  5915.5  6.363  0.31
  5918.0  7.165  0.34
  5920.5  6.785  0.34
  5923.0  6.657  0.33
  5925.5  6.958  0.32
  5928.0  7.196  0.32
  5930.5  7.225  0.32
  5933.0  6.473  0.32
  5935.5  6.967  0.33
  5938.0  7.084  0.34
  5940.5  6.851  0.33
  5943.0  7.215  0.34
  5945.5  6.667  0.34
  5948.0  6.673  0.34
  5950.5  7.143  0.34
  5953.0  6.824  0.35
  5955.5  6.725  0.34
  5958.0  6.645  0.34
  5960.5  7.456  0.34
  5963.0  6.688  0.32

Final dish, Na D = 5.9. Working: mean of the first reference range 6.98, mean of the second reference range 6.92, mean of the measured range 5.7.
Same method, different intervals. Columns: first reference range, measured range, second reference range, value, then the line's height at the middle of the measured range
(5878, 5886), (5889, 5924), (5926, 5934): 3.09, 6.55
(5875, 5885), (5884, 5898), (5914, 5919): 2.75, 6.51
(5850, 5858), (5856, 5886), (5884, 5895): -3.60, 6.02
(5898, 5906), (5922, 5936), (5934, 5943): -0.54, 6.66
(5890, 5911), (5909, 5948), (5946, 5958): -3.53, 6.26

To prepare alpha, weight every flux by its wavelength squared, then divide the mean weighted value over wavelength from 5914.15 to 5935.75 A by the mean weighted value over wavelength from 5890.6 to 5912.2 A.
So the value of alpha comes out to 1.22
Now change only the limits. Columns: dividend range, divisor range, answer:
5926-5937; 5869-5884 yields 1.07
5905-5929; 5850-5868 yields 0.98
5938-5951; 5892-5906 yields 1.30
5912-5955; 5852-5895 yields 1.10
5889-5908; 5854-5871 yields 0.79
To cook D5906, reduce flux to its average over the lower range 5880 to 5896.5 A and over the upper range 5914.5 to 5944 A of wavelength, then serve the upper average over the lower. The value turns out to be 1.28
